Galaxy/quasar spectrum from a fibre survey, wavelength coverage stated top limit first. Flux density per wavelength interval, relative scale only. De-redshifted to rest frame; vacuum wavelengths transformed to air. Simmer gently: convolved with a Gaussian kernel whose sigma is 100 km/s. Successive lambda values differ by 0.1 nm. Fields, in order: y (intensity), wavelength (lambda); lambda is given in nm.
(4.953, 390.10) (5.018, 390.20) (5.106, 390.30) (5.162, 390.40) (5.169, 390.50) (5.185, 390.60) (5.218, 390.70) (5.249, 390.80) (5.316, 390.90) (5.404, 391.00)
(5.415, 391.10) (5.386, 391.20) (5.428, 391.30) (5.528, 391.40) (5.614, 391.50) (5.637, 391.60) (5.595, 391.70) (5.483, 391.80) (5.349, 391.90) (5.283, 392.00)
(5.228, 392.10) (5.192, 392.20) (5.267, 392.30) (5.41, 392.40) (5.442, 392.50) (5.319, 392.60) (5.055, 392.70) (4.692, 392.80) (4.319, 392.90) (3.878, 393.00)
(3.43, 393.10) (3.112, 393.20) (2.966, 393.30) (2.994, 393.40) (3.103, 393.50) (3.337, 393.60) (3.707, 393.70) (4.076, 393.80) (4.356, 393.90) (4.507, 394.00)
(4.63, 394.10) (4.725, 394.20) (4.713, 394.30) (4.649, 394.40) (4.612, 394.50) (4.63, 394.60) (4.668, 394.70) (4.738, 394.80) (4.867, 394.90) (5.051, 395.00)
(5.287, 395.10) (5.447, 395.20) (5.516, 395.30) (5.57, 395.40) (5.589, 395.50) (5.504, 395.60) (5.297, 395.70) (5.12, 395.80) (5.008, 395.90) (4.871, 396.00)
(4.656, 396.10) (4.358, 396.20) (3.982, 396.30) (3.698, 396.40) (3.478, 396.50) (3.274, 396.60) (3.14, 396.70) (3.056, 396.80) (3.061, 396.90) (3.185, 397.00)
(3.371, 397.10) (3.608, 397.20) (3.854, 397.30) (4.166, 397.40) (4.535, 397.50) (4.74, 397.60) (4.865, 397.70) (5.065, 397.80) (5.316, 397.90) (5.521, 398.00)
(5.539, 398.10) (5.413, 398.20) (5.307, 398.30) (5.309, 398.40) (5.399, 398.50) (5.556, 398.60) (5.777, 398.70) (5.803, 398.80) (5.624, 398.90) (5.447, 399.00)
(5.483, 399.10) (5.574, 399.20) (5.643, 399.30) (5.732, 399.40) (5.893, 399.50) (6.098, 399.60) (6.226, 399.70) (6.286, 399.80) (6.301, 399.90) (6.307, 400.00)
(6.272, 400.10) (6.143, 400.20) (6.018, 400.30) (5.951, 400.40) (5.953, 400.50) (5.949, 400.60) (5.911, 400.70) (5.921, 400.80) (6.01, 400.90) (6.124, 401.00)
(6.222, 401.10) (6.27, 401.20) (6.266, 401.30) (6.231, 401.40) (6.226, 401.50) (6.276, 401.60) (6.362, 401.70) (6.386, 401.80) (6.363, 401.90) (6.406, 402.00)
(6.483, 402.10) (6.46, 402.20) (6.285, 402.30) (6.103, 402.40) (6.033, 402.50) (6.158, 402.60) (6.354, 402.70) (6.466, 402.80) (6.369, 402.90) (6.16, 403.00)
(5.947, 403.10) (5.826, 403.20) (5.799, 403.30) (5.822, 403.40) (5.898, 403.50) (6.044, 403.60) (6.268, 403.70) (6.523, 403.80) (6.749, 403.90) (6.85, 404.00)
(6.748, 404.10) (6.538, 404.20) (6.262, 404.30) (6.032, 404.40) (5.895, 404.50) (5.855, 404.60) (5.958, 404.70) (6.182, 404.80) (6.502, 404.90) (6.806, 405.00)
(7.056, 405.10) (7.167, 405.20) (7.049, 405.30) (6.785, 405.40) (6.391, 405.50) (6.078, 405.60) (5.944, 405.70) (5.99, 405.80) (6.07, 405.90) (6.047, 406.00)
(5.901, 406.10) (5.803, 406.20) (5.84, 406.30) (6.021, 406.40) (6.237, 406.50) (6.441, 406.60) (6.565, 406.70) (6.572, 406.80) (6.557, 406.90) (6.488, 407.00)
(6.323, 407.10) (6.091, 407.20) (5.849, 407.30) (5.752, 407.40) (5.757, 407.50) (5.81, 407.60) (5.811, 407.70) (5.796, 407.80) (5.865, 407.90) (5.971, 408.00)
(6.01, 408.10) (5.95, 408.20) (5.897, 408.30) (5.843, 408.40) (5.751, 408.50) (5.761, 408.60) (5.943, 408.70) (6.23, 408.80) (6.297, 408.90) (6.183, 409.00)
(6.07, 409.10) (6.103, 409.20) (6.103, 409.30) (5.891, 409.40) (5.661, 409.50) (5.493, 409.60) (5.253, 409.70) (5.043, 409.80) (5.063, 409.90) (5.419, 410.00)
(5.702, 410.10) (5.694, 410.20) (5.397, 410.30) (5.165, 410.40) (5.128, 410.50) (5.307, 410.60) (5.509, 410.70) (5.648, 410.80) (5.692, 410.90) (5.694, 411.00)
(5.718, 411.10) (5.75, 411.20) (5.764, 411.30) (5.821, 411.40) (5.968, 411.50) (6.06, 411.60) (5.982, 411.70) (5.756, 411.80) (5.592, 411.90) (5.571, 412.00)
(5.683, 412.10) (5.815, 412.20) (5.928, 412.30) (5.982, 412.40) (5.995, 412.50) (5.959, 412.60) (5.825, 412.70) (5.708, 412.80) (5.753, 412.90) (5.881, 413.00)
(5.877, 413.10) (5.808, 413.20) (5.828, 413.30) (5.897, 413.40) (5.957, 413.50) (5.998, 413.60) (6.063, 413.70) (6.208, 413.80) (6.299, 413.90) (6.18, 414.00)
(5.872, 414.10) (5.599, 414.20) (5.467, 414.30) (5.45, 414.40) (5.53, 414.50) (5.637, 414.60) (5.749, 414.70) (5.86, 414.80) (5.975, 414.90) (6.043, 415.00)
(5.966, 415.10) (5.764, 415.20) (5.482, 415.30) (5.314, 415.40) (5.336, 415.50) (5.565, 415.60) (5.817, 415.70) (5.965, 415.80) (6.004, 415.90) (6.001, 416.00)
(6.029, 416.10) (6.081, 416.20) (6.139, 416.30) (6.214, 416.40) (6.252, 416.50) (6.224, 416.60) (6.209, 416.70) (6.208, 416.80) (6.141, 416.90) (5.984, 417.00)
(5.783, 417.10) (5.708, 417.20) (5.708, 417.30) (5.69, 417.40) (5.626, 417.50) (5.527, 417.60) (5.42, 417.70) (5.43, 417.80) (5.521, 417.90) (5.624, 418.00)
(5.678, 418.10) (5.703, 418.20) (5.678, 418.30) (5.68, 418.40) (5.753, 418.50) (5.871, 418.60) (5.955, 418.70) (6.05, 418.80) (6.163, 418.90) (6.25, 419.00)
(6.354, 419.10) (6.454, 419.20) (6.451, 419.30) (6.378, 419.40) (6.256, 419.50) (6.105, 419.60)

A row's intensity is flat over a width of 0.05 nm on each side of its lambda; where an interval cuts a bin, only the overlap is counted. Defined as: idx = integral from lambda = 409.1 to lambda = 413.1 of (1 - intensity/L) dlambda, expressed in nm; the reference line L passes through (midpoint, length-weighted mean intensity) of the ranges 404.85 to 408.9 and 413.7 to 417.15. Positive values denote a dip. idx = 0.230 nm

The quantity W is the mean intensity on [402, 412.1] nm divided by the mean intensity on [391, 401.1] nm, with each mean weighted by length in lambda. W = 1.2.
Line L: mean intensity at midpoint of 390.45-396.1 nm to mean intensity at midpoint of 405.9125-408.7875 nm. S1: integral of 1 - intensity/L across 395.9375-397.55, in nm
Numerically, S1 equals 0.428 nm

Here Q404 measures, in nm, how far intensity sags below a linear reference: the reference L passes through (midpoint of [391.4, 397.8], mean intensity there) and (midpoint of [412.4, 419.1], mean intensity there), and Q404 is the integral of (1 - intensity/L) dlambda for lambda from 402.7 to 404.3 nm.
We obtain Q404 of -0.37 nm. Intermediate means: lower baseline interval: 4.52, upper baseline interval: 5.85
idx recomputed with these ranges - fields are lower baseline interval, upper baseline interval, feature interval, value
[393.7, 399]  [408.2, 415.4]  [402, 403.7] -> -0.33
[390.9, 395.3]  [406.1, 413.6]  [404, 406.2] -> -0.32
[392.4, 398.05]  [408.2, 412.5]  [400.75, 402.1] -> -0.36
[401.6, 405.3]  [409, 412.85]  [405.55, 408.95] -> -0.02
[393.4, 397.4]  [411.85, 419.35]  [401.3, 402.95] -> -0.50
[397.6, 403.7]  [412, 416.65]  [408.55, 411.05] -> 0.10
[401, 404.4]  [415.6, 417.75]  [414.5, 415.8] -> 0.06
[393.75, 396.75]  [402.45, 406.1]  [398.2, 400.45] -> -0.17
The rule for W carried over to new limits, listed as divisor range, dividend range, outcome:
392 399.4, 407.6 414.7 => 1.24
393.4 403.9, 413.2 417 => 1.11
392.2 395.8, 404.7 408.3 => 1.35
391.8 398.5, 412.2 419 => 1.29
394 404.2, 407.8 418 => 1.06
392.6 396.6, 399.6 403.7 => 1.38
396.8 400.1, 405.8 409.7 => 1.16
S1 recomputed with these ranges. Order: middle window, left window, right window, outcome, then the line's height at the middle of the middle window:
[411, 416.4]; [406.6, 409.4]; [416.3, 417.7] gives 0.13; 5.98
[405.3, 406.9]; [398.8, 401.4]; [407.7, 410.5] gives -0.11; 5.83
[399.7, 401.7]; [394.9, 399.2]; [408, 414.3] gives -0.44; 5.03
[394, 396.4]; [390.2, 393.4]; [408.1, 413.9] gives 0.11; 5.13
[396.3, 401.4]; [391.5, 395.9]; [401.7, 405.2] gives 0.33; 5.56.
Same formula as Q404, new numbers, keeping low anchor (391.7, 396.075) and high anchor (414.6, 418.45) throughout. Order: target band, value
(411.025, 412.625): -0.07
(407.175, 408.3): -0.10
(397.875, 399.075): -0.14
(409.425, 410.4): 0.01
